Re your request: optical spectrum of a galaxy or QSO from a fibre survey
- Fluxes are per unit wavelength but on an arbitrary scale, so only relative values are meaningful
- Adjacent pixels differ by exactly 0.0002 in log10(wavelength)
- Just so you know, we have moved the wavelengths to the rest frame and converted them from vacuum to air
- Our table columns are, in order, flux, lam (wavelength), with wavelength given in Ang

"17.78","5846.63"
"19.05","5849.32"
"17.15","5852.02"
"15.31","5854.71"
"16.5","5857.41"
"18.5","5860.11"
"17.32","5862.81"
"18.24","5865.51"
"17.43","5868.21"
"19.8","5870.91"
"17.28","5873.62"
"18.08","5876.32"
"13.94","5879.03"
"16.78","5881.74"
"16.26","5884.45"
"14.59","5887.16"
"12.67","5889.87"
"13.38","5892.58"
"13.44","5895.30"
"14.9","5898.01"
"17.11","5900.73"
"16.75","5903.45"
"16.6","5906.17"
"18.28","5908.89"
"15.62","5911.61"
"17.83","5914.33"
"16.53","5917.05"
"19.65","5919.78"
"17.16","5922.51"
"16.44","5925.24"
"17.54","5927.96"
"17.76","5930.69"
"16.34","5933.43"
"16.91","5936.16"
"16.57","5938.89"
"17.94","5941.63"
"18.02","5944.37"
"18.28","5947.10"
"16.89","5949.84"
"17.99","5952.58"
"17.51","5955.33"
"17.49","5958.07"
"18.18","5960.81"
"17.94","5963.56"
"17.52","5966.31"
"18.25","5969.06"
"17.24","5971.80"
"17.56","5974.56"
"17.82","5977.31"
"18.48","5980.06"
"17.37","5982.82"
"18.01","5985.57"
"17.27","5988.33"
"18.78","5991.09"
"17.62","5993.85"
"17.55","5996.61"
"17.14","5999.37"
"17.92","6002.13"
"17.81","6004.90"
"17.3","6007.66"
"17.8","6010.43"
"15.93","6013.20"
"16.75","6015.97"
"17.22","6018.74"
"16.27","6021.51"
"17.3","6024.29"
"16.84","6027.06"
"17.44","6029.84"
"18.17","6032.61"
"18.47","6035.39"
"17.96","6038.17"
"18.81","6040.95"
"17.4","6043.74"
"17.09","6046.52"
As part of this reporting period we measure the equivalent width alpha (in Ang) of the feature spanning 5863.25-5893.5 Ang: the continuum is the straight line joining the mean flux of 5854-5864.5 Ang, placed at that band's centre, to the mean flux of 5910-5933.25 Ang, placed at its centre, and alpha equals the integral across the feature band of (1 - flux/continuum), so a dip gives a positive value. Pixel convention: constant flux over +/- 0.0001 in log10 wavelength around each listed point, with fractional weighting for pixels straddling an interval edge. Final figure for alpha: 1.4 Ang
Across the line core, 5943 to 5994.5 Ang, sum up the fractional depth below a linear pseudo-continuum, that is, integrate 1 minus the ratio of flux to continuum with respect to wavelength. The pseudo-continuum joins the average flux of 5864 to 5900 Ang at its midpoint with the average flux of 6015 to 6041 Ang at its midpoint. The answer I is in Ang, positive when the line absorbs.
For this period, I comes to -2.92 Ang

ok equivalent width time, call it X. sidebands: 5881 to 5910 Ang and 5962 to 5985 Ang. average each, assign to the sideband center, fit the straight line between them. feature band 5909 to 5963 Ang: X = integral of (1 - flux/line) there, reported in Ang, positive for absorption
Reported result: -2.5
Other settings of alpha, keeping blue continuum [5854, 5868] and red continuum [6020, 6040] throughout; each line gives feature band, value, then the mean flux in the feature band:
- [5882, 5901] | 2.98 Ang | 14.6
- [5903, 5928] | 0.16 Ang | 17.2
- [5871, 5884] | 0.36 Ang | 16.8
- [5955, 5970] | -0.34 Ang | 17.8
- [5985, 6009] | -0.31 Ang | 17.7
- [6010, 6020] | 0.38 Ang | 16.8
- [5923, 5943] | 0.35 Ang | 17.1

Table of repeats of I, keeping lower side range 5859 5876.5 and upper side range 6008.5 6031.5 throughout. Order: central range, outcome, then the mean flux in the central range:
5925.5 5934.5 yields 0.2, 17.2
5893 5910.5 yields 1.8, 16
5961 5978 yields -0.4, 17.7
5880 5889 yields 1.2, 15.6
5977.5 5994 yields -0.7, 17.9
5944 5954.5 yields -0.2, 17.8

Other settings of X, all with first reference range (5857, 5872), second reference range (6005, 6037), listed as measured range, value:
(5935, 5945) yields 0.2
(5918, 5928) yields 0.0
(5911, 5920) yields 0.3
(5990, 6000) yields -0.2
